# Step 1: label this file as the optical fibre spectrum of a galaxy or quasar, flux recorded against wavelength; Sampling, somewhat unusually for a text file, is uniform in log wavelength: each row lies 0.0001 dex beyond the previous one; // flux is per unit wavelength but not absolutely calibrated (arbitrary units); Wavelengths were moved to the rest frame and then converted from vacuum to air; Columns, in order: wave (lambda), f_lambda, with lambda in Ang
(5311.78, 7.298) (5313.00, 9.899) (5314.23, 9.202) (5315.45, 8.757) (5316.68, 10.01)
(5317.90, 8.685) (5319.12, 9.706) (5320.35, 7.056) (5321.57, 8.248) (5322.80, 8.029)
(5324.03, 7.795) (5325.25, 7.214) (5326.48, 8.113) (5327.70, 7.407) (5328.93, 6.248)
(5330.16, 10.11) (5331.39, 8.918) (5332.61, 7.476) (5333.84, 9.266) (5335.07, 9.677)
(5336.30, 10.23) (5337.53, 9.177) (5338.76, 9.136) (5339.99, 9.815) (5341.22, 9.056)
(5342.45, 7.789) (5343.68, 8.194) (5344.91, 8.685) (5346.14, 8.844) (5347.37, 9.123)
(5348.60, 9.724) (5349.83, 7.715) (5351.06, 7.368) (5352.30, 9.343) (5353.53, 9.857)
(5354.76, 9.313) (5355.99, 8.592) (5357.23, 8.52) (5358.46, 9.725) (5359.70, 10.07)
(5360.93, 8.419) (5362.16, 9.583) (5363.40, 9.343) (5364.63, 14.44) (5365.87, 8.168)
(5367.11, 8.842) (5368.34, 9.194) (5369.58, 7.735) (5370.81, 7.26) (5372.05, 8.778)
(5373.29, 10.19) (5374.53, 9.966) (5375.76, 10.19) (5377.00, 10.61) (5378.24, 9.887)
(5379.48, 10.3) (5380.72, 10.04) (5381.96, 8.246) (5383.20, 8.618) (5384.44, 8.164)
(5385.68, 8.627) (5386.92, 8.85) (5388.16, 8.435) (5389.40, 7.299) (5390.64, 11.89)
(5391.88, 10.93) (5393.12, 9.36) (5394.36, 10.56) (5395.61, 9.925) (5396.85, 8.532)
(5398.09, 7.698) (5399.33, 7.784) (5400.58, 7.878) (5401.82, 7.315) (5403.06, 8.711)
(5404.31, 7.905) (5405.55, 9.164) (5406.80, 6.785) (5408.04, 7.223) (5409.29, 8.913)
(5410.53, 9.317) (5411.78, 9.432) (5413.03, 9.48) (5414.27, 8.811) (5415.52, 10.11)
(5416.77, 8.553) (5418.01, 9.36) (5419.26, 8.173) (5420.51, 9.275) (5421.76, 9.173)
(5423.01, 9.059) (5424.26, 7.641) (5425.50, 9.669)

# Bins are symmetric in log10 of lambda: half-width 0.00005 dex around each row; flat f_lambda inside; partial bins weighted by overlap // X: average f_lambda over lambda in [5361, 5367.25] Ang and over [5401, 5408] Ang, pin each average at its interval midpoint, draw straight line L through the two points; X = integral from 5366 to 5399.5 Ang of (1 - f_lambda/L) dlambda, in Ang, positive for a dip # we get -0.6 Ang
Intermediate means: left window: 10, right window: 7.92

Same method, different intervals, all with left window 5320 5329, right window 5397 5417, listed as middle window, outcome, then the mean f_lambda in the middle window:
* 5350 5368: -3.2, 9.35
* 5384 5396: -1.7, 9.41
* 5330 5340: -2.0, 9.24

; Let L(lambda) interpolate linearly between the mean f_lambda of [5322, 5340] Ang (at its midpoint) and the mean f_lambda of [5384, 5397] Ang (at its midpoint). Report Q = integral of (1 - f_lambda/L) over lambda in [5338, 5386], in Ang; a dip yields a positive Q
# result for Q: -1.1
